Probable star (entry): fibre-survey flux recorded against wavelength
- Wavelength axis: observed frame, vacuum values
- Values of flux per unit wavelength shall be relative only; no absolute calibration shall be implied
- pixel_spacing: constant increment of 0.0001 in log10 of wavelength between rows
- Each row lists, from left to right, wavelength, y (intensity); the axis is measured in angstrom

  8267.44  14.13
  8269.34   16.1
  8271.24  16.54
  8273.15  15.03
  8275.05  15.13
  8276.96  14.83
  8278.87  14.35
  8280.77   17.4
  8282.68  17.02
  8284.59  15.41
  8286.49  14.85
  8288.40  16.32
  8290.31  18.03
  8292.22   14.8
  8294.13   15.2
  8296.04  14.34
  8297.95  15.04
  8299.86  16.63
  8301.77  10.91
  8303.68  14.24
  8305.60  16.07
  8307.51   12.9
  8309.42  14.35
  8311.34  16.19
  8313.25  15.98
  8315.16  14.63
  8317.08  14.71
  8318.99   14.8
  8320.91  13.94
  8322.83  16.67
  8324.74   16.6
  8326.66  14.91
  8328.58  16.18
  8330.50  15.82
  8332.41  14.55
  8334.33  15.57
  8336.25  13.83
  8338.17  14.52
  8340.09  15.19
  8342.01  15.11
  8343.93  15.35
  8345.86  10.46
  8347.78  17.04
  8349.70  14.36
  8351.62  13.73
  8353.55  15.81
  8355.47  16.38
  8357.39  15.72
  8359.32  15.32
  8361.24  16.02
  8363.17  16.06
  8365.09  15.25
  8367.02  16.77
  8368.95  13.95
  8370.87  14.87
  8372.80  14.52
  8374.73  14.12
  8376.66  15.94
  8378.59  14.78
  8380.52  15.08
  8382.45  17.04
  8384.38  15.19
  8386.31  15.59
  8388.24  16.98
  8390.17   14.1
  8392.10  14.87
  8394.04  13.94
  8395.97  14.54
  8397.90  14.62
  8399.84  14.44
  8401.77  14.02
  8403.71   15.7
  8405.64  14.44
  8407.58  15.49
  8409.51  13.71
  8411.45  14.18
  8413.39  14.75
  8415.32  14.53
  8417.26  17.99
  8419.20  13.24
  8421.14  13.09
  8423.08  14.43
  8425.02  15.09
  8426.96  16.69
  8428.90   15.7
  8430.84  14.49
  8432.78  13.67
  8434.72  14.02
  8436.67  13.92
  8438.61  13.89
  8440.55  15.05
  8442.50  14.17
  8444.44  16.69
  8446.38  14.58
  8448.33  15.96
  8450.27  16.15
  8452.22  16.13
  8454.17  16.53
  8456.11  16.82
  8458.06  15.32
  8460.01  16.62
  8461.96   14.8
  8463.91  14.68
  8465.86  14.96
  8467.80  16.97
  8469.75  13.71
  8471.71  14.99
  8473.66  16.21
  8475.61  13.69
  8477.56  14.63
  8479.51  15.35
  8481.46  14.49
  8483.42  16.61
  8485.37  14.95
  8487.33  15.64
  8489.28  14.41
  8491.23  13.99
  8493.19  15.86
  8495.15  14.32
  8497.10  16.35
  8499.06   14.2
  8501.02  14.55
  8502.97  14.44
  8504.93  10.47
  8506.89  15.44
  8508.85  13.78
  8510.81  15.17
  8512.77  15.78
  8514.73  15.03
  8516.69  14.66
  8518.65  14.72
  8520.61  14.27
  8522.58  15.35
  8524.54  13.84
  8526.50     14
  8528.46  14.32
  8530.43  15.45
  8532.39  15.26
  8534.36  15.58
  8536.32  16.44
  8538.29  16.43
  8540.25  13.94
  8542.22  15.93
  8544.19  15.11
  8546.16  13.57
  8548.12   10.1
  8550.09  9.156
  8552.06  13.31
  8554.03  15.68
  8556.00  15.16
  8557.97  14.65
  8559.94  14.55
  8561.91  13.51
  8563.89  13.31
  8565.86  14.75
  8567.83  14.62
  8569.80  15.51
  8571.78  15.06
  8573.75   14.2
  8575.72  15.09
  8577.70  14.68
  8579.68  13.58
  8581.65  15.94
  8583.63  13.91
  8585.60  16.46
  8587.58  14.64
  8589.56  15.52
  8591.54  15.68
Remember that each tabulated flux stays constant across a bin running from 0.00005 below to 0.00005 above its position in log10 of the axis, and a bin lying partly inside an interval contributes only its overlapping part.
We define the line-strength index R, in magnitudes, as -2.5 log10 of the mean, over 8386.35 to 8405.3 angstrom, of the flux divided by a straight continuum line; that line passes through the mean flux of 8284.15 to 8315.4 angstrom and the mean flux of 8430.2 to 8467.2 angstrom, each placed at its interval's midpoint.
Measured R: 0.02 mag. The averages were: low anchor 15.1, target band 14.8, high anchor 15.2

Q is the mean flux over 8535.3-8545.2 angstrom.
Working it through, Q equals 15.6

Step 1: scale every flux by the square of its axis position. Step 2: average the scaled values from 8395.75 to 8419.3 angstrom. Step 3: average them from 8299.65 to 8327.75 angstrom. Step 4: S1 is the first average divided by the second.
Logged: 1.02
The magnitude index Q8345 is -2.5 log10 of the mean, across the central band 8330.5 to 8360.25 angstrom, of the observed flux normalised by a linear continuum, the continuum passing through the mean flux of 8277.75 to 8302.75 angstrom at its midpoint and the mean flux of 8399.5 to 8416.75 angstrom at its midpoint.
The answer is 0.01 mag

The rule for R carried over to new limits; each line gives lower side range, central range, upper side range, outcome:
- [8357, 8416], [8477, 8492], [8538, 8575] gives -0.04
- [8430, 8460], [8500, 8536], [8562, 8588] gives 0.02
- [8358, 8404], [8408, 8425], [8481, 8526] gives 0.03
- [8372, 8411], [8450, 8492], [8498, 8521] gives -0.06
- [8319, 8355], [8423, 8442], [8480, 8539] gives 0.02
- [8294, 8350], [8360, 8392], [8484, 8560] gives -0.04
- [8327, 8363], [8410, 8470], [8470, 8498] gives 0.00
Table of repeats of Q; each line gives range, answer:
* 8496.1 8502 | 15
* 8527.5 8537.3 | 15.4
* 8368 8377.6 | 14.7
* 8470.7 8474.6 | 15.5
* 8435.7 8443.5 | 14.3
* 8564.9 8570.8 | 15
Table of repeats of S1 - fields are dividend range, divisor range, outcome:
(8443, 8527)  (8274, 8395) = 1.03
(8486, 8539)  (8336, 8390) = 1.01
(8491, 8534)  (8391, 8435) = 1.02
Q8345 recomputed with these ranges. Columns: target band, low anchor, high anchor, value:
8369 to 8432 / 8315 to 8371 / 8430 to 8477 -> 0.017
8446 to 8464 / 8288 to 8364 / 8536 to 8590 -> -0.079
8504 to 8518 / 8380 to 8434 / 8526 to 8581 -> 0.015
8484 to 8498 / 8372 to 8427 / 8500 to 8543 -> -0.023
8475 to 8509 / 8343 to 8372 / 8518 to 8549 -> 0.009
